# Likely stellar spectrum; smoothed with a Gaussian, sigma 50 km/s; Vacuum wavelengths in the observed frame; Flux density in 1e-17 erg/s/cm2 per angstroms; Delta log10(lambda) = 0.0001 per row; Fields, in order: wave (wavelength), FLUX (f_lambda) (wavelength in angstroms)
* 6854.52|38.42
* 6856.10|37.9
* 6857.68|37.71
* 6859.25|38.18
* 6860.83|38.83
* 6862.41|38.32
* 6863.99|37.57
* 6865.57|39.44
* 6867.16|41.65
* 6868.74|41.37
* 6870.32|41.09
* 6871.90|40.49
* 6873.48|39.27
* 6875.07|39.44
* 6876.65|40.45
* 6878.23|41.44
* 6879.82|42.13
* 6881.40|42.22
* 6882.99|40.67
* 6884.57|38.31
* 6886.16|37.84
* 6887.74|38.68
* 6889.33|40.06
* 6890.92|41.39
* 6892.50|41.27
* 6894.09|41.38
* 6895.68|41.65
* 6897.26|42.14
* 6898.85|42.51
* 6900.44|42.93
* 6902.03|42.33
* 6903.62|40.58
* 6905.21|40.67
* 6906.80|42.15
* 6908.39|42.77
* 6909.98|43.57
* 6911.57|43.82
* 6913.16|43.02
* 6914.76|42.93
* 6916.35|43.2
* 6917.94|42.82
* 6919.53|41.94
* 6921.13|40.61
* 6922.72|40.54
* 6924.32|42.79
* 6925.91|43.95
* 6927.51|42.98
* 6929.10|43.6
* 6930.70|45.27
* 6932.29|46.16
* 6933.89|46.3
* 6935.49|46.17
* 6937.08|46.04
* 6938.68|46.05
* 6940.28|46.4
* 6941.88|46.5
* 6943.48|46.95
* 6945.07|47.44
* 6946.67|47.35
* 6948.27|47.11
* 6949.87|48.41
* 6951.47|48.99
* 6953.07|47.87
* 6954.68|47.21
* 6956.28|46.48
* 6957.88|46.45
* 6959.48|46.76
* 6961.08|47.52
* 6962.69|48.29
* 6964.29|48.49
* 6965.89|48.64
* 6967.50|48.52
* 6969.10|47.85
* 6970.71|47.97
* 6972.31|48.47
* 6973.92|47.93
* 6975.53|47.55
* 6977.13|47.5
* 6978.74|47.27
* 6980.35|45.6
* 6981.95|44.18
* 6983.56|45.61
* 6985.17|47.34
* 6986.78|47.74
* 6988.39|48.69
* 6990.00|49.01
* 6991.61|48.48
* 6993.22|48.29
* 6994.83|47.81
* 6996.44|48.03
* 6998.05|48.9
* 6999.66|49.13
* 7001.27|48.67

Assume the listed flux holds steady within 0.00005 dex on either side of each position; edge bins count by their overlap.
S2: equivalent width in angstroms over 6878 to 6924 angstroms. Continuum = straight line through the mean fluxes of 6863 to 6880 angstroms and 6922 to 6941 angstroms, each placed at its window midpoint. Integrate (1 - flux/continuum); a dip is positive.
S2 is 0.9 angstroms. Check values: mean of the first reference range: 40.3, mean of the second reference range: 44.7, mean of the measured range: 41.6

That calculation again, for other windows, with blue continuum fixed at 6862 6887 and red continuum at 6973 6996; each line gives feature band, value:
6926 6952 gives -1.11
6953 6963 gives -0.33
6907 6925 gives 0.13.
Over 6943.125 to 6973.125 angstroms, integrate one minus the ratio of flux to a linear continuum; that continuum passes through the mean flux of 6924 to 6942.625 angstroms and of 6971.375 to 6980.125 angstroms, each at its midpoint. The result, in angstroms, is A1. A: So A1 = -0.72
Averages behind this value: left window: 45.2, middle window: 47.7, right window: 47.6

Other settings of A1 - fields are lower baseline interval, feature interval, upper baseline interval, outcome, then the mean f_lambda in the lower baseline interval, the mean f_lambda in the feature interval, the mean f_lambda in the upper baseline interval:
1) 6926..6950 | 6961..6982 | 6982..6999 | -0.2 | 46.1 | 47.7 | 47.8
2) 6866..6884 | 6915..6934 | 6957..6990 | 0.4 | 40.9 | 43.2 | 47.5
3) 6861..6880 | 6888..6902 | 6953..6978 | 0.2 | 40.1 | 41.6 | 47.7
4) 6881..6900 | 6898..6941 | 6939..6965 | 0.4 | 40.7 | 43.4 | 47.4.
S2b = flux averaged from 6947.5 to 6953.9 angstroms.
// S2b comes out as 48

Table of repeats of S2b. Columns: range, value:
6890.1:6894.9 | 41.3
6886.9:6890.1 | 39.4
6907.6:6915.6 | 43.2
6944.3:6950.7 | 47.6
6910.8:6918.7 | 43.2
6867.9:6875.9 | 40.4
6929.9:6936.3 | 46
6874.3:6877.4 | 40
